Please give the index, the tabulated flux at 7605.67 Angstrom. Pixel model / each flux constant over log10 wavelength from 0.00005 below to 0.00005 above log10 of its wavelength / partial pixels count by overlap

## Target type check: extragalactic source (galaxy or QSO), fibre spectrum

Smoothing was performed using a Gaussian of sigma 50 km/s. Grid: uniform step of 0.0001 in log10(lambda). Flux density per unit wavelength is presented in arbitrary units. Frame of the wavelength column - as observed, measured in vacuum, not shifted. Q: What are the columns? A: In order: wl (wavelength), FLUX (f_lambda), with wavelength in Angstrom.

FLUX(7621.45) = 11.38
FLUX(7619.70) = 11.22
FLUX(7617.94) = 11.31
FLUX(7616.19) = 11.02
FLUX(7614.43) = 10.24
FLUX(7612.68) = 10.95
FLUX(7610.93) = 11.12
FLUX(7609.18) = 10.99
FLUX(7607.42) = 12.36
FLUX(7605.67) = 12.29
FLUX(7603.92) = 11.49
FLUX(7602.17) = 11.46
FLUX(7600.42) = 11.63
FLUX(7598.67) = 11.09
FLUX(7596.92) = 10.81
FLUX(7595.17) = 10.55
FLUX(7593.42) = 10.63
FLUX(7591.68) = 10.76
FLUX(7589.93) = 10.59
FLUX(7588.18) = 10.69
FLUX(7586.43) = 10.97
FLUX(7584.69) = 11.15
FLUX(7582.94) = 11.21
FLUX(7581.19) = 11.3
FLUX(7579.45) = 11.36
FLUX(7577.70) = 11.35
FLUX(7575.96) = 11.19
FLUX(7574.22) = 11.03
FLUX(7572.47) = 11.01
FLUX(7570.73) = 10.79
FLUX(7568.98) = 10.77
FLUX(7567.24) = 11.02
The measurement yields 12.29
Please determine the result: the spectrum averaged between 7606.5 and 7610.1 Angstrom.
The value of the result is 11.7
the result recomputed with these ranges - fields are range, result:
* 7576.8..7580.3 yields 11.4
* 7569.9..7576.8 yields 11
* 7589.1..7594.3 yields 10.7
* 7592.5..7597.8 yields 10.7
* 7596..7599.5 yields 10.9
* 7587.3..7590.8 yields 10.6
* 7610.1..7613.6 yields 11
